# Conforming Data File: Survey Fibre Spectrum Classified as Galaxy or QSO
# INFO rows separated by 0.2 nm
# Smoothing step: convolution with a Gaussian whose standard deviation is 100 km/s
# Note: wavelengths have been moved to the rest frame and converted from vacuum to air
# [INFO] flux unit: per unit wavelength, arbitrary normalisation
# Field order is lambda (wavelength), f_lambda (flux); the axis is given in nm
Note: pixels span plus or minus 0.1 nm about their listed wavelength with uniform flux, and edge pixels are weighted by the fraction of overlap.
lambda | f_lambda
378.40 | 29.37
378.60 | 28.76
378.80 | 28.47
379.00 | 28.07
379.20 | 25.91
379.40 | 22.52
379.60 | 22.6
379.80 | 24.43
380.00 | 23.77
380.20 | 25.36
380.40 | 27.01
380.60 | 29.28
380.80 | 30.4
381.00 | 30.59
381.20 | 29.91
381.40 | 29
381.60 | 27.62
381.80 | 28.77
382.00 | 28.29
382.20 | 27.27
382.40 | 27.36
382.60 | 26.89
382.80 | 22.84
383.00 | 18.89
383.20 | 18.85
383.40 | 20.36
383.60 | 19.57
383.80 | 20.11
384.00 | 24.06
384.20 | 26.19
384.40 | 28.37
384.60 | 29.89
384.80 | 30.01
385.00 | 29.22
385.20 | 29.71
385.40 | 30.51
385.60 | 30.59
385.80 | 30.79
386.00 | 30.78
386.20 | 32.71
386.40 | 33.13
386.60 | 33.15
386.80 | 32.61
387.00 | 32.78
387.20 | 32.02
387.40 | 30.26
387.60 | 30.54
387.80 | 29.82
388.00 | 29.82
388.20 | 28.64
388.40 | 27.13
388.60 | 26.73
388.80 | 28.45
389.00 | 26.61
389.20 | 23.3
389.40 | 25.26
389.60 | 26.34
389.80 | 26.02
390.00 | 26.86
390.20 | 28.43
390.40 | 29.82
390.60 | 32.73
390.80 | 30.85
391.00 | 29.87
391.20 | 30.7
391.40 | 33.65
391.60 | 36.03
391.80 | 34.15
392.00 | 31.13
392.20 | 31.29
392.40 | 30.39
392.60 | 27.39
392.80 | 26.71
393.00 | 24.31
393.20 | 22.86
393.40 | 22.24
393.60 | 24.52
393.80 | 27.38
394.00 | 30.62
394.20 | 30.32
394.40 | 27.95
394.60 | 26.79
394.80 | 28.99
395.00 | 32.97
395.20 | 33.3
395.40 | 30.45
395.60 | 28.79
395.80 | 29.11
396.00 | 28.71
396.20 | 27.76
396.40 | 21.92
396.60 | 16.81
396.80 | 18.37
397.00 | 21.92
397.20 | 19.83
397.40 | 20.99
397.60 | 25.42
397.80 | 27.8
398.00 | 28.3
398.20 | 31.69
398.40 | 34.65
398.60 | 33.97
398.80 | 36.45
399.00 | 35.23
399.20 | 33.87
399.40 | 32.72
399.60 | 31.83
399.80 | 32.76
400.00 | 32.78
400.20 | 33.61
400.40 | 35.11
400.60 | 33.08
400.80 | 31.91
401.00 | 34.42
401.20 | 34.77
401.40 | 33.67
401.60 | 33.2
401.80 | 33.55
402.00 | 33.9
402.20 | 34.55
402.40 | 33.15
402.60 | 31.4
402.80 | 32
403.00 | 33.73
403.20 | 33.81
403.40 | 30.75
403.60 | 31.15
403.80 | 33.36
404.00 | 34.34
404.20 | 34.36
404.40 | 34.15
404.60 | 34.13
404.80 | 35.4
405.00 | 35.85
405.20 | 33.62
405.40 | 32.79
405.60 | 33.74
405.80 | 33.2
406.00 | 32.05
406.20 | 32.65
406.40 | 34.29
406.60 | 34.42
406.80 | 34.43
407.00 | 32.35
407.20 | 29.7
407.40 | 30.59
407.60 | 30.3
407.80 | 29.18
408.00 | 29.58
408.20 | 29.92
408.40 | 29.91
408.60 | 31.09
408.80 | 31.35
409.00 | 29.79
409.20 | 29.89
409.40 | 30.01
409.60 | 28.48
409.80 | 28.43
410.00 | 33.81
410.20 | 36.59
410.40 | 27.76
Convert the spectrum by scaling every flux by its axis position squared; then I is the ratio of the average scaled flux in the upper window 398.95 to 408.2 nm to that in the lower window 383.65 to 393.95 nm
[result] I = 1.23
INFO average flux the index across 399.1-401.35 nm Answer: 33.4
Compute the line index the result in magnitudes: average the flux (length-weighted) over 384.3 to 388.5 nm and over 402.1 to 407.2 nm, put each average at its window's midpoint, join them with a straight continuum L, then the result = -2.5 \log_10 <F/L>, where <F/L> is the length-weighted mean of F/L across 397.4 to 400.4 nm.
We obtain 0.02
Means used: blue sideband 30.6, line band 31.9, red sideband 33.4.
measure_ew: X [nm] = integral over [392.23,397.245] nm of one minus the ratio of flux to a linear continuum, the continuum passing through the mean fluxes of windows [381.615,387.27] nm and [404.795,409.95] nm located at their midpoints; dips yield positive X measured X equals 0.49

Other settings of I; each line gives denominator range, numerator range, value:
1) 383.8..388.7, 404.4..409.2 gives 1.20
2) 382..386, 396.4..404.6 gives 1.30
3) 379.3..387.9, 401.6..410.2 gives 1.31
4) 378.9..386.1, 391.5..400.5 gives 1.17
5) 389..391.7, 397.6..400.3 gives 1.16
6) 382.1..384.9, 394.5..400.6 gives 1.29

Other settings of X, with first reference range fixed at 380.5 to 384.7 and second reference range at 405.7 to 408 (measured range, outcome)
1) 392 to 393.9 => 0.13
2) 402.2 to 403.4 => -0.07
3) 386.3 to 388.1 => -0.30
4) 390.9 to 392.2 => -0.20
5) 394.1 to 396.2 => -0.04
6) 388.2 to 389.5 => 0.05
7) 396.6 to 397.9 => 0.34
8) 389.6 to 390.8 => -0.04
